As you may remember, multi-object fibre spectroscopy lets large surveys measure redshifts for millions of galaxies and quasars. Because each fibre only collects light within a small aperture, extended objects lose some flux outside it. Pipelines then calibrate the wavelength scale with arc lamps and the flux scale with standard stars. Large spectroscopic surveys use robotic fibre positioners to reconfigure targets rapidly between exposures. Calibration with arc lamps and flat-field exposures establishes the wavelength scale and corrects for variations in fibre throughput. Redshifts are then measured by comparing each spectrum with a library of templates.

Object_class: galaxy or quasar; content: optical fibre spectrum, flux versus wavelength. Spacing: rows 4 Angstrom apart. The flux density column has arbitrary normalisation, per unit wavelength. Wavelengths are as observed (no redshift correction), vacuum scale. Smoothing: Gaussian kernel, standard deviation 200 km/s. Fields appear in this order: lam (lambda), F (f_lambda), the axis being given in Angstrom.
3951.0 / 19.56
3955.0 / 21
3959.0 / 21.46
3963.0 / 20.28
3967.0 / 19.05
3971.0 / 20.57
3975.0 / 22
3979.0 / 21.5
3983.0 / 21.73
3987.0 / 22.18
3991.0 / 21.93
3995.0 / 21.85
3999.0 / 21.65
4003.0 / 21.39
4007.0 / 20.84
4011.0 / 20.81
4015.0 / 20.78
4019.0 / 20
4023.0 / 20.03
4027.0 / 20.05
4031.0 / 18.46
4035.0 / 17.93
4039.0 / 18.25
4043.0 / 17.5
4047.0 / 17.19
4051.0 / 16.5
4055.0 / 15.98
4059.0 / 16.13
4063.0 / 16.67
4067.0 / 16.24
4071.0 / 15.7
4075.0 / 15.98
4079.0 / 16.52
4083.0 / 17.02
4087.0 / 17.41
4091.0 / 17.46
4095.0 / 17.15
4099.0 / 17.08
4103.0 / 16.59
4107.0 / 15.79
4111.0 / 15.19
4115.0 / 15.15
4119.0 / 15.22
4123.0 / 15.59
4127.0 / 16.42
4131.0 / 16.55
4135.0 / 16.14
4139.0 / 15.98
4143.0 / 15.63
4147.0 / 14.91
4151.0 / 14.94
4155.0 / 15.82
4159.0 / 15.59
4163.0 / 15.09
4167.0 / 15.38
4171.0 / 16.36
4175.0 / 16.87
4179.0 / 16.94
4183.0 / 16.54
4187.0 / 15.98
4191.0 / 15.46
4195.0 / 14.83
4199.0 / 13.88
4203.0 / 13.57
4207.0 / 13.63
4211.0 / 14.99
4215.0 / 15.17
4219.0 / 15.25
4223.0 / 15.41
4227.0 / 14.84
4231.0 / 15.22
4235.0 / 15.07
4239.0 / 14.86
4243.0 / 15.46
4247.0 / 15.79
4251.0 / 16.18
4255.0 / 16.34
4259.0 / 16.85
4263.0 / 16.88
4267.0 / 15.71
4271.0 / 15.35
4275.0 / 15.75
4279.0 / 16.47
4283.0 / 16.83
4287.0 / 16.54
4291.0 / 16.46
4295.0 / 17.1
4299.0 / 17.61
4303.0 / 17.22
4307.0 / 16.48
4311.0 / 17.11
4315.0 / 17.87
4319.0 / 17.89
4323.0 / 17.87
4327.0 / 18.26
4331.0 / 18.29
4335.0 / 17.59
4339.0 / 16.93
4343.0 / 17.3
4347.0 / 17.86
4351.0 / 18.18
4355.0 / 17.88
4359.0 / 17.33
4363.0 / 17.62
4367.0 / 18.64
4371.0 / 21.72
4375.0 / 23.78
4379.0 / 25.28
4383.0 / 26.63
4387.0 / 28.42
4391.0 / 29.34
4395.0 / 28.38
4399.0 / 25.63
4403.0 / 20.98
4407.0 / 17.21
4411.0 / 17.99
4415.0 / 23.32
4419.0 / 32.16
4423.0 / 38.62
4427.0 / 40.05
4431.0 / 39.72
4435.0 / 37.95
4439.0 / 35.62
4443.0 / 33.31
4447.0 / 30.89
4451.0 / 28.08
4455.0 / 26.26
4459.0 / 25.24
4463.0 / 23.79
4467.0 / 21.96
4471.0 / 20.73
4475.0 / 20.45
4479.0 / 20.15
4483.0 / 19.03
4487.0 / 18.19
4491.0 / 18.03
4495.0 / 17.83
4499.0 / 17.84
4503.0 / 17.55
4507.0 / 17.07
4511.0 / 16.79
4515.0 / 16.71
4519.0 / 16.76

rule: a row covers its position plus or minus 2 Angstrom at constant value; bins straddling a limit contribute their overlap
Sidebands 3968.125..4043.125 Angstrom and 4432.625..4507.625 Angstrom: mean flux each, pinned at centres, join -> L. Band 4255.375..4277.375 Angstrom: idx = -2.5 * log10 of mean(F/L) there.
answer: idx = 0.36 mag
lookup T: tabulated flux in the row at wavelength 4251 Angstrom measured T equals 16.18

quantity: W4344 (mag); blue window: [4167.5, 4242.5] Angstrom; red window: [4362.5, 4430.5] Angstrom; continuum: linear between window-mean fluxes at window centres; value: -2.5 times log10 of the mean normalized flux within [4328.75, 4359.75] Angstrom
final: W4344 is 0.292 mag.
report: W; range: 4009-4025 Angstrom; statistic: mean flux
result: 20.4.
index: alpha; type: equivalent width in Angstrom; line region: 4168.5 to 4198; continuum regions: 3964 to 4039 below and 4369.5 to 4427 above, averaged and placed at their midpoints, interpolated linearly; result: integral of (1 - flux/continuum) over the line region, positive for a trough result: 9.08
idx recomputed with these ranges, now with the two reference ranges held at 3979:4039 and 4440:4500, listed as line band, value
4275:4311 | 0.300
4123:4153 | 0.326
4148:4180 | 0.332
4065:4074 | 0.295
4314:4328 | 0.235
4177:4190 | 0.297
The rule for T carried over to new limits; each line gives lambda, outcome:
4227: 14.84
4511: 16.79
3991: 21.93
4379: 25.28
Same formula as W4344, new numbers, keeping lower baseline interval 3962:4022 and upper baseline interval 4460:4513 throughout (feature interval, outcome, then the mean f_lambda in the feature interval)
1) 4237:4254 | 0.278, 15.6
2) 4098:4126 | 0.293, 15.8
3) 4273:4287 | 0.220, 16.4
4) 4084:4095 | 0.194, 17.3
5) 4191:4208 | 0.393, 14.2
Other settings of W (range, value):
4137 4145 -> 15.8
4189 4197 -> 15.1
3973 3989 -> 21.9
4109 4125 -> 15.3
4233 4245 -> 15.1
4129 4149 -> 15.8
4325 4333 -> 18.3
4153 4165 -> 15.5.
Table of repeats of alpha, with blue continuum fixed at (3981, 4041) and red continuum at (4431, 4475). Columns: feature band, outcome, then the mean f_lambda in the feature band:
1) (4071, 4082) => 2.78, 16.2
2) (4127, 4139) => 3.40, 16.3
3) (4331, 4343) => 4.08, 17.4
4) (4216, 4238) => 8.37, 15.1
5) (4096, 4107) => 2.73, 16.7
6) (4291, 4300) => 3.00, 17.1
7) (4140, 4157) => 5.65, 15.4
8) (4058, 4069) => 2.62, 16.4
